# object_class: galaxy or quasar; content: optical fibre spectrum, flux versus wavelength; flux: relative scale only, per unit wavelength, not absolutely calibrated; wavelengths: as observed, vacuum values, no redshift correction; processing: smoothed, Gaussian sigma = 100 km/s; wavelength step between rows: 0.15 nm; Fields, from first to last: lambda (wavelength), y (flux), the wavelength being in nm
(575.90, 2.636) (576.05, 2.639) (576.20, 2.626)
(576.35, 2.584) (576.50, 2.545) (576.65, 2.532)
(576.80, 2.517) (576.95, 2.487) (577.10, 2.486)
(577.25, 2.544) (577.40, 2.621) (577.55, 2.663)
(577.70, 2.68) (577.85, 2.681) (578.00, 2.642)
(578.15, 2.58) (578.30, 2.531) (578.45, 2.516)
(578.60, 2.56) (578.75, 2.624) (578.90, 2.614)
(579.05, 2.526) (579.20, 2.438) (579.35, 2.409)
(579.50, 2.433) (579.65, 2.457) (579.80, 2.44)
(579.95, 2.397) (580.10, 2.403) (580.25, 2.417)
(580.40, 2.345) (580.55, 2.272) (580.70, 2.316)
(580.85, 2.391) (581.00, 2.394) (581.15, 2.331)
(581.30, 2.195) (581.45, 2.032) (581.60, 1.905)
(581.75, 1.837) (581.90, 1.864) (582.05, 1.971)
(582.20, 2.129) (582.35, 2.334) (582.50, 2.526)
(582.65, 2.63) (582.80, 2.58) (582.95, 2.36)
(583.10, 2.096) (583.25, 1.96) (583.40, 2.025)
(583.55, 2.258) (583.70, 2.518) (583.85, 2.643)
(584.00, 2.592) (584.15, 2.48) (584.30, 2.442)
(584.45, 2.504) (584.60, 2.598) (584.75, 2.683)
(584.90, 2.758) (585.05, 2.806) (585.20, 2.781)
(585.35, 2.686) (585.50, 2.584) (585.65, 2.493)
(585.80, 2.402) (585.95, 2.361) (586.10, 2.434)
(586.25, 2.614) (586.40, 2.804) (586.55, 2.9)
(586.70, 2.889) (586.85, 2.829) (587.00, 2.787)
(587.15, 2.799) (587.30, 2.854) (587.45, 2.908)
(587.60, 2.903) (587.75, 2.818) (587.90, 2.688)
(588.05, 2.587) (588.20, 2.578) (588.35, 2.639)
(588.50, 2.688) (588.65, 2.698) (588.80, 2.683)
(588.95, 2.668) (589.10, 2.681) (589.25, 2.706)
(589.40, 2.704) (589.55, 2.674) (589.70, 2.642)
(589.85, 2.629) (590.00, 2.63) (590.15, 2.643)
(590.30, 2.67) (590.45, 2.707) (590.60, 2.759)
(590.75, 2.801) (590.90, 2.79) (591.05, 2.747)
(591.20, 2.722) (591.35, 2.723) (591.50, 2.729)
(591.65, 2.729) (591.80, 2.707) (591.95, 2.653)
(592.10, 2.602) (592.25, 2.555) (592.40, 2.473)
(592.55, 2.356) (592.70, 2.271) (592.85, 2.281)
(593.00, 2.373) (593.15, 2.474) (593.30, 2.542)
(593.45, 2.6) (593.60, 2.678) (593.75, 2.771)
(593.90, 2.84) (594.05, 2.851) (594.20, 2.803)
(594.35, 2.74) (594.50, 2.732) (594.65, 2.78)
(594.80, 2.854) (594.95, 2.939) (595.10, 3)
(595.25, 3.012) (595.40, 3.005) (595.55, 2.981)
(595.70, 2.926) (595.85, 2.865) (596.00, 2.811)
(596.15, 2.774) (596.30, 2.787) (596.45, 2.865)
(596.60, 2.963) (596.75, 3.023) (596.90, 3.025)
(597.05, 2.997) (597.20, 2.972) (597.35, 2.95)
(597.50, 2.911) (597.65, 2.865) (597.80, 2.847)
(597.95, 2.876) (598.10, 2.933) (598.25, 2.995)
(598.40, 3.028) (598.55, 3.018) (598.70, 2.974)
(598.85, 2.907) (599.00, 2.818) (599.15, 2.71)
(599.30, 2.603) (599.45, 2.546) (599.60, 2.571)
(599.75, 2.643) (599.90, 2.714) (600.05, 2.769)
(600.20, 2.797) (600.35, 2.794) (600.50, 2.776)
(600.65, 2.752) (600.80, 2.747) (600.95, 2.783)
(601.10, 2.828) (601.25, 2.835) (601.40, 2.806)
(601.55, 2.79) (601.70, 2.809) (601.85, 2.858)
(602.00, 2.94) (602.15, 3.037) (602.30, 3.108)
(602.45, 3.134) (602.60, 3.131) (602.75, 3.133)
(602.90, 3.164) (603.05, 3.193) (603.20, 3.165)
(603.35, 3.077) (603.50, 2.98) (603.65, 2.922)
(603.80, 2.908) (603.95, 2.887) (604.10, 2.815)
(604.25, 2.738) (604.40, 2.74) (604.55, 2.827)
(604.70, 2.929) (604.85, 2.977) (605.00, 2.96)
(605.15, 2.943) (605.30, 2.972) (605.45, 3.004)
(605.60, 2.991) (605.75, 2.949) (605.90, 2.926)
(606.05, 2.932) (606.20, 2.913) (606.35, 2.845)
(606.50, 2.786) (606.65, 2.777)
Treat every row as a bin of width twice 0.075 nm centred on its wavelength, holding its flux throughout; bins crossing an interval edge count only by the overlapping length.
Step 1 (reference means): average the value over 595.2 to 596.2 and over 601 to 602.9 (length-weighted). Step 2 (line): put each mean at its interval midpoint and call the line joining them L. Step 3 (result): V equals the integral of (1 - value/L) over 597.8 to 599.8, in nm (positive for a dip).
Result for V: 0.08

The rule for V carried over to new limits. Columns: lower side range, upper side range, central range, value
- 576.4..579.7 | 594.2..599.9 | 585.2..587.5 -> 0.000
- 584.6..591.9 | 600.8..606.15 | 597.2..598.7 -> -0.043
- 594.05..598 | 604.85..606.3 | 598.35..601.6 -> 0.155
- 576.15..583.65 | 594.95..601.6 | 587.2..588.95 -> -0.088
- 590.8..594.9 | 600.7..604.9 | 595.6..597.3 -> -0.099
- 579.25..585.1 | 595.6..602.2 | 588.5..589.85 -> -0.064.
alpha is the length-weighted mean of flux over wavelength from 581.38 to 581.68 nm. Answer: 1.97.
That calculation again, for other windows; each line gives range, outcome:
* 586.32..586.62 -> 2.85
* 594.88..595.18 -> 2.97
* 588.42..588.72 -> 2.69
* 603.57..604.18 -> 2.88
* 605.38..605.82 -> 2.98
